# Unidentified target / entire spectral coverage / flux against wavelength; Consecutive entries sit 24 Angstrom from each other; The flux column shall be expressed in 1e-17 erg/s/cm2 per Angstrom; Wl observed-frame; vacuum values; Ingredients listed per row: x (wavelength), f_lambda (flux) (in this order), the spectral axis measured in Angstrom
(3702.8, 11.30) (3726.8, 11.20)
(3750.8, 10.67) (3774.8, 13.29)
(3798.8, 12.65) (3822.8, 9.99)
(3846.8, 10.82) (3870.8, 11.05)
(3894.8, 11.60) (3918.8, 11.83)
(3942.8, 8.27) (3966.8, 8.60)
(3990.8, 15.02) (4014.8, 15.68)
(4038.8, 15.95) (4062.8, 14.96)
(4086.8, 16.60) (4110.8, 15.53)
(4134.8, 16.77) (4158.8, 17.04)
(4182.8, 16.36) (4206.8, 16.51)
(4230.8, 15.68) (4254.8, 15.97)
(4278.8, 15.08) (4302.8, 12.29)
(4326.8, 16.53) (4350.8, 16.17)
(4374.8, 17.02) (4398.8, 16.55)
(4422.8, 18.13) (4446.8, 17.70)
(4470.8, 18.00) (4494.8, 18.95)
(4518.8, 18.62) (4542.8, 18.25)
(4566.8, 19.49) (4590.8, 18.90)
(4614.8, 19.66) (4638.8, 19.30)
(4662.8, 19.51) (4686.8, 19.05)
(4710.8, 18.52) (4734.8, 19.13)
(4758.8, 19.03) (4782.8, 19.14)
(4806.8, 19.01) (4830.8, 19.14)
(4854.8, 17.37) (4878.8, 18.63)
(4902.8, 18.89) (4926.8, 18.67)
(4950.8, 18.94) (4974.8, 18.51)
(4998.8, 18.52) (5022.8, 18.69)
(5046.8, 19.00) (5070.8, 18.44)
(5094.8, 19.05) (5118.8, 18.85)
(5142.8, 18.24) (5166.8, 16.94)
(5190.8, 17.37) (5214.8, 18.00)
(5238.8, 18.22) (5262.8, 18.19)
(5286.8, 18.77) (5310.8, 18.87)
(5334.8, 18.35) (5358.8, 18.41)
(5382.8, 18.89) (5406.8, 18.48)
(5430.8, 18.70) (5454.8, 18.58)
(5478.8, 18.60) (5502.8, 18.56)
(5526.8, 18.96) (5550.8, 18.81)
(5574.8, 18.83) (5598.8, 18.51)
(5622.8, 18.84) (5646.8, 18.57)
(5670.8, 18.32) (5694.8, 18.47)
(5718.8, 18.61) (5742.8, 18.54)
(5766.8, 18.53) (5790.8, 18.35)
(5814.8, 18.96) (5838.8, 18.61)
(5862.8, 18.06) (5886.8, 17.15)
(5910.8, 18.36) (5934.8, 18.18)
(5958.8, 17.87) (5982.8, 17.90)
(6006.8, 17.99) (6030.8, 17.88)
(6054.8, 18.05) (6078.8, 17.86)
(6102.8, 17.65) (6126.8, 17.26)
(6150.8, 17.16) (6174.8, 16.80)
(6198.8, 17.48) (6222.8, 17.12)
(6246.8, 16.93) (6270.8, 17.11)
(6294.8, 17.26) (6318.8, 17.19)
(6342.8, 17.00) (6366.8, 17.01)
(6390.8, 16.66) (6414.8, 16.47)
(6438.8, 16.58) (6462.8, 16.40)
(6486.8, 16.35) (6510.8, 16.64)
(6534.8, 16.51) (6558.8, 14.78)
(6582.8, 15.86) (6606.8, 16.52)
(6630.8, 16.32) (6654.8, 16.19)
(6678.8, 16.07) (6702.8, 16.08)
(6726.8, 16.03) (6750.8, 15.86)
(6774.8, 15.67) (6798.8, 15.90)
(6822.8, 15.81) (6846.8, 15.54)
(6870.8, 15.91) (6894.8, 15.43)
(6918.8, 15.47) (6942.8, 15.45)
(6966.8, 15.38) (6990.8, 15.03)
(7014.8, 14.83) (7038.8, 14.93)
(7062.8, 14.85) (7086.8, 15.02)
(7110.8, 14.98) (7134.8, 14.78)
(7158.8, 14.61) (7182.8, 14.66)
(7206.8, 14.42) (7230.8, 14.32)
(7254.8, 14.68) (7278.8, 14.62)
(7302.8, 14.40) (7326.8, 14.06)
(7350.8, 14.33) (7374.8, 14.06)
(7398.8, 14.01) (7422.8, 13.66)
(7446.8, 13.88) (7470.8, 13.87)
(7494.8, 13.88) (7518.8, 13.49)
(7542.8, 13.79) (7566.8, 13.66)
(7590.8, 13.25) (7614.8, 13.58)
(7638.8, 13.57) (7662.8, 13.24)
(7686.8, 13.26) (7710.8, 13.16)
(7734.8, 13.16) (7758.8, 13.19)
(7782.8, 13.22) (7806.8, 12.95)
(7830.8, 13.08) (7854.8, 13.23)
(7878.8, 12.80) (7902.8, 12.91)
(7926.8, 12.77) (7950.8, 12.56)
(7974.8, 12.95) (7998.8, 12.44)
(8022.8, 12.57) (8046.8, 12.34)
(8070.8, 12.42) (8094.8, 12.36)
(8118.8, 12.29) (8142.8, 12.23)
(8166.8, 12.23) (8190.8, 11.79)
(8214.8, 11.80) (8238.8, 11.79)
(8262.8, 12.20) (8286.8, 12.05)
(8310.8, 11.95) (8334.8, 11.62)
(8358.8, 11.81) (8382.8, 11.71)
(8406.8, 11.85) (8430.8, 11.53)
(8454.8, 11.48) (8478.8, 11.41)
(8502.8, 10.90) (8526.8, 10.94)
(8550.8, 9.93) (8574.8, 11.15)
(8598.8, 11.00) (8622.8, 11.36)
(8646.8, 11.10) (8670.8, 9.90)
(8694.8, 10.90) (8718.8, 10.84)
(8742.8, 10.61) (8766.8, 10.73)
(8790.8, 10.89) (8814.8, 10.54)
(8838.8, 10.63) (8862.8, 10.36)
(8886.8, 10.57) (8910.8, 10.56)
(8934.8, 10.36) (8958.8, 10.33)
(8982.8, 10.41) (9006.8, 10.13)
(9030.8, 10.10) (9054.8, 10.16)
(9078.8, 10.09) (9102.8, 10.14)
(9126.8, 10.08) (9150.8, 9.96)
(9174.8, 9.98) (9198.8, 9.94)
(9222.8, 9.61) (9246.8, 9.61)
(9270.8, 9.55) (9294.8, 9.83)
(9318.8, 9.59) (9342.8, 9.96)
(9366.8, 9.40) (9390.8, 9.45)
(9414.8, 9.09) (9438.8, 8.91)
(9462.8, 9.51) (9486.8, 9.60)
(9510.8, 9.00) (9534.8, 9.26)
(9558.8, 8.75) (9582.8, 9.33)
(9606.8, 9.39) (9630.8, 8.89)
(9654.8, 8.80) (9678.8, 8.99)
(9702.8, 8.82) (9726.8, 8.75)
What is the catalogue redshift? 0.000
